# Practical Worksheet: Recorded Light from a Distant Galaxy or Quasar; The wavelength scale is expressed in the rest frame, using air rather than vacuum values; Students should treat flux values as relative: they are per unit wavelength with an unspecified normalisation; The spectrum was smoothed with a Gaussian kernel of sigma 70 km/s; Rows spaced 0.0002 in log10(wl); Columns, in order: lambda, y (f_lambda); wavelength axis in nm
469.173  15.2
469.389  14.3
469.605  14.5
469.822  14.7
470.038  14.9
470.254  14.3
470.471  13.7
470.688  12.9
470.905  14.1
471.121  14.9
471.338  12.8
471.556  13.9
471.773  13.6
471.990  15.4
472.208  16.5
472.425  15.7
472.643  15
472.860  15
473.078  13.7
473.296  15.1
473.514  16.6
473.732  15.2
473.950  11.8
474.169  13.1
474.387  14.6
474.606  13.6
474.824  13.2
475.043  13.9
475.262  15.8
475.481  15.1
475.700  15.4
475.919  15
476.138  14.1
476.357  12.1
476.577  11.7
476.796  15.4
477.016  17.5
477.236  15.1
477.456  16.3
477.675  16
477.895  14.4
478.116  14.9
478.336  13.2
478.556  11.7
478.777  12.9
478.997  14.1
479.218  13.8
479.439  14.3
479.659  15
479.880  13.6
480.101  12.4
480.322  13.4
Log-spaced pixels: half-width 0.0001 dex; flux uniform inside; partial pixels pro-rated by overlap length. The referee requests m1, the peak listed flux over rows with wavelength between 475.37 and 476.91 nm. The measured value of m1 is 15.4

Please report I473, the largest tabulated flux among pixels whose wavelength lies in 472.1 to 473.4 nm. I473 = 16.5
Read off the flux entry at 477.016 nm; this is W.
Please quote 17.5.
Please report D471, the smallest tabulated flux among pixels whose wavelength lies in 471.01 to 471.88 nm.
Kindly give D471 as 12.8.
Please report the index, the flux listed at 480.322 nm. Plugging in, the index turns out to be 13.4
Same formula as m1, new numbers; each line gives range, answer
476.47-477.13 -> 17.5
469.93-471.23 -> 14.9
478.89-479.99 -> 15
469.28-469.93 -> 14.7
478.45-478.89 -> 12.9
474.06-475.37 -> 15.8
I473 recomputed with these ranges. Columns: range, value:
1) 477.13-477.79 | 16.3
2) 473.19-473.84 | 16.6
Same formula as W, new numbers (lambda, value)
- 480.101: 12.4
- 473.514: 16.6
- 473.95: 11.8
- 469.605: 14.5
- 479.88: 13.6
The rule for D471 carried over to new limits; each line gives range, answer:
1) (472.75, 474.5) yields 11.8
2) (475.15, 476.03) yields 15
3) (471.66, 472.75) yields 13.6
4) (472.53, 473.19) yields 13.7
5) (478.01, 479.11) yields 11.7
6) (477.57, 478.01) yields 14.4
